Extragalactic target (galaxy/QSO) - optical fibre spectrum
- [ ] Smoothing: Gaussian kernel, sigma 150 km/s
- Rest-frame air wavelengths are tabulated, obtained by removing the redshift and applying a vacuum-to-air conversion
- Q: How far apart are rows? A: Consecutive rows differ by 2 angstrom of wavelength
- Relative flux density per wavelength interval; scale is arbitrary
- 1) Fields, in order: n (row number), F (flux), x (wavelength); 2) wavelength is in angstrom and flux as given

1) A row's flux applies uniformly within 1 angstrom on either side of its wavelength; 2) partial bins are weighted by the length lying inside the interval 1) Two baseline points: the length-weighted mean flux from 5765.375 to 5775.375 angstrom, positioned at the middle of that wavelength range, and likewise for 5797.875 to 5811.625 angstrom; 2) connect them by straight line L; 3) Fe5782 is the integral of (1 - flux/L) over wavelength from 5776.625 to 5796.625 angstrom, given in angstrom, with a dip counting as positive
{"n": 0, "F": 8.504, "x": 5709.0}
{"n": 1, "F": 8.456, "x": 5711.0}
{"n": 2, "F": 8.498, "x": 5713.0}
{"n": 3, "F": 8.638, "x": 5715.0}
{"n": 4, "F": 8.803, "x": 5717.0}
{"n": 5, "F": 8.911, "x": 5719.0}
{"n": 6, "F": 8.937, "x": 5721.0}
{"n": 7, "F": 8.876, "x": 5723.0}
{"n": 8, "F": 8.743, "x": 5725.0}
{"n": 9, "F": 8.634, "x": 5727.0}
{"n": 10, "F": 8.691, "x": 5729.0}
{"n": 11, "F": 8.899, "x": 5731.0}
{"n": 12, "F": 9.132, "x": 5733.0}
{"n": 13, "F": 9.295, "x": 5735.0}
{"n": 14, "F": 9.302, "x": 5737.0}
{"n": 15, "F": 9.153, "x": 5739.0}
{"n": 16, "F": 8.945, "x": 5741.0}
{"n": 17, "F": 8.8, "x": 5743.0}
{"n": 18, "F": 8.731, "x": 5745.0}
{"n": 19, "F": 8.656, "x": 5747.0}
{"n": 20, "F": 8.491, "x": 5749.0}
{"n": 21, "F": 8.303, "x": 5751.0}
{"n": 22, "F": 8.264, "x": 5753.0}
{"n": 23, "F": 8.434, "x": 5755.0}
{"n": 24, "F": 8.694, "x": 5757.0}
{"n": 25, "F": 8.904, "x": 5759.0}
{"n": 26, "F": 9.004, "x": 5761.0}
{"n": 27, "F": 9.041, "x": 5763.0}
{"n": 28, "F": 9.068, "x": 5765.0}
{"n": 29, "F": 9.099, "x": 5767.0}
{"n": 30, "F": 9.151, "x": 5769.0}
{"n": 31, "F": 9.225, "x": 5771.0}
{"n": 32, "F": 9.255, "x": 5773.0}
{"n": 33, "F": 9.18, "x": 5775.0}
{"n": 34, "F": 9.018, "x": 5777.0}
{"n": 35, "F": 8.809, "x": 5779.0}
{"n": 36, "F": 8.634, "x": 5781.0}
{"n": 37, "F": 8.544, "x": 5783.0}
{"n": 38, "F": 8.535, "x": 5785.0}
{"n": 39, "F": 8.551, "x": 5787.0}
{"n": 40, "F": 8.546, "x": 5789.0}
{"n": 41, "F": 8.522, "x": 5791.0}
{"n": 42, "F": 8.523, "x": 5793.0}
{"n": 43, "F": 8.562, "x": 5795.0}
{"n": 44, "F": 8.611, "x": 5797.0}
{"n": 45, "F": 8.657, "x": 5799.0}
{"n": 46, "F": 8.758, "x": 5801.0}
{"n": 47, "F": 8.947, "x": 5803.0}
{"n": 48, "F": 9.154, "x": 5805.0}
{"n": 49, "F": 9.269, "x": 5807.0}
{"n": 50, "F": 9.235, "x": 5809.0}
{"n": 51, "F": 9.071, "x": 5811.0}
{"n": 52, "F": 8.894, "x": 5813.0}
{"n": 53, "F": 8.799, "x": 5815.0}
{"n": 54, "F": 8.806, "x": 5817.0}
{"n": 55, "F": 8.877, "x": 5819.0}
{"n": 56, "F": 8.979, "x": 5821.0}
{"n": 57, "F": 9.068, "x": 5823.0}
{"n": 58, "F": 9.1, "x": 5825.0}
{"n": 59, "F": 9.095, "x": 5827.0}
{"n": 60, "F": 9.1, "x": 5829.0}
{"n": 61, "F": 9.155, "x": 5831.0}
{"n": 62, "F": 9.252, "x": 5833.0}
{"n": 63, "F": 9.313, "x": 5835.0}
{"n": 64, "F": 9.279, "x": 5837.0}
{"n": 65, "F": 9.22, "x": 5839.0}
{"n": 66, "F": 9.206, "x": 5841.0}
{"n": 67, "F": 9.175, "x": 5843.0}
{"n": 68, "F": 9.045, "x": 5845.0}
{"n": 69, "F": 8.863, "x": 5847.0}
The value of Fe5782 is 1.07 angstrom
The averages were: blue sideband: 9.18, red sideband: 9.01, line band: 8.61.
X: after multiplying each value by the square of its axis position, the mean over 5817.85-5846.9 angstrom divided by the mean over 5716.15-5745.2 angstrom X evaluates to 1.06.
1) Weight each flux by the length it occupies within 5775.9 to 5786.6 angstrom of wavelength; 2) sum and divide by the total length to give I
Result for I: 8.7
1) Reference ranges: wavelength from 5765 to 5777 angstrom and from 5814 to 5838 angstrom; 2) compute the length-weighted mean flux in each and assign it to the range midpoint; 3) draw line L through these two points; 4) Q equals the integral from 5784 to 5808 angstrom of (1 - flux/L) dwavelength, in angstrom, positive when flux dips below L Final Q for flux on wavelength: 1.0 angstrom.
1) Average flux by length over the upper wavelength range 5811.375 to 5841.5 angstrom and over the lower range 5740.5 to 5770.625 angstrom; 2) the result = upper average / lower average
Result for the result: 1.0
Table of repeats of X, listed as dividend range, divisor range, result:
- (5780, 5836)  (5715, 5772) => 1.02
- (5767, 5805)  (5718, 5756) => 1.02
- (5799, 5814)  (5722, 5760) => 1.05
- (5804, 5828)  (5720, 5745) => 1.04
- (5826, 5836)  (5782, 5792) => 1.09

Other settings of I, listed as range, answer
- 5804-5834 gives 9.06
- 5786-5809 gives 8.76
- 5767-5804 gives 8.79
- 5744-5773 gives 8.81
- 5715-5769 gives 8.84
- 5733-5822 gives 8.85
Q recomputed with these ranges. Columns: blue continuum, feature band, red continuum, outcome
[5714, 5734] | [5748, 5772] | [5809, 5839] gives 0.3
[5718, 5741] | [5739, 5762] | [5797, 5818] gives 0.7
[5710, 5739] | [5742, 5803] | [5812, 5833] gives 1.2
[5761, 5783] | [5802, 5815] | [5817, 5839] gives 0.0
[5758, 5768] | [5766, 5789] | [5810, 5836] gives 0.3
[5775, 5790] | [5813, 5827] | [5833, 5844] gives 0.2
